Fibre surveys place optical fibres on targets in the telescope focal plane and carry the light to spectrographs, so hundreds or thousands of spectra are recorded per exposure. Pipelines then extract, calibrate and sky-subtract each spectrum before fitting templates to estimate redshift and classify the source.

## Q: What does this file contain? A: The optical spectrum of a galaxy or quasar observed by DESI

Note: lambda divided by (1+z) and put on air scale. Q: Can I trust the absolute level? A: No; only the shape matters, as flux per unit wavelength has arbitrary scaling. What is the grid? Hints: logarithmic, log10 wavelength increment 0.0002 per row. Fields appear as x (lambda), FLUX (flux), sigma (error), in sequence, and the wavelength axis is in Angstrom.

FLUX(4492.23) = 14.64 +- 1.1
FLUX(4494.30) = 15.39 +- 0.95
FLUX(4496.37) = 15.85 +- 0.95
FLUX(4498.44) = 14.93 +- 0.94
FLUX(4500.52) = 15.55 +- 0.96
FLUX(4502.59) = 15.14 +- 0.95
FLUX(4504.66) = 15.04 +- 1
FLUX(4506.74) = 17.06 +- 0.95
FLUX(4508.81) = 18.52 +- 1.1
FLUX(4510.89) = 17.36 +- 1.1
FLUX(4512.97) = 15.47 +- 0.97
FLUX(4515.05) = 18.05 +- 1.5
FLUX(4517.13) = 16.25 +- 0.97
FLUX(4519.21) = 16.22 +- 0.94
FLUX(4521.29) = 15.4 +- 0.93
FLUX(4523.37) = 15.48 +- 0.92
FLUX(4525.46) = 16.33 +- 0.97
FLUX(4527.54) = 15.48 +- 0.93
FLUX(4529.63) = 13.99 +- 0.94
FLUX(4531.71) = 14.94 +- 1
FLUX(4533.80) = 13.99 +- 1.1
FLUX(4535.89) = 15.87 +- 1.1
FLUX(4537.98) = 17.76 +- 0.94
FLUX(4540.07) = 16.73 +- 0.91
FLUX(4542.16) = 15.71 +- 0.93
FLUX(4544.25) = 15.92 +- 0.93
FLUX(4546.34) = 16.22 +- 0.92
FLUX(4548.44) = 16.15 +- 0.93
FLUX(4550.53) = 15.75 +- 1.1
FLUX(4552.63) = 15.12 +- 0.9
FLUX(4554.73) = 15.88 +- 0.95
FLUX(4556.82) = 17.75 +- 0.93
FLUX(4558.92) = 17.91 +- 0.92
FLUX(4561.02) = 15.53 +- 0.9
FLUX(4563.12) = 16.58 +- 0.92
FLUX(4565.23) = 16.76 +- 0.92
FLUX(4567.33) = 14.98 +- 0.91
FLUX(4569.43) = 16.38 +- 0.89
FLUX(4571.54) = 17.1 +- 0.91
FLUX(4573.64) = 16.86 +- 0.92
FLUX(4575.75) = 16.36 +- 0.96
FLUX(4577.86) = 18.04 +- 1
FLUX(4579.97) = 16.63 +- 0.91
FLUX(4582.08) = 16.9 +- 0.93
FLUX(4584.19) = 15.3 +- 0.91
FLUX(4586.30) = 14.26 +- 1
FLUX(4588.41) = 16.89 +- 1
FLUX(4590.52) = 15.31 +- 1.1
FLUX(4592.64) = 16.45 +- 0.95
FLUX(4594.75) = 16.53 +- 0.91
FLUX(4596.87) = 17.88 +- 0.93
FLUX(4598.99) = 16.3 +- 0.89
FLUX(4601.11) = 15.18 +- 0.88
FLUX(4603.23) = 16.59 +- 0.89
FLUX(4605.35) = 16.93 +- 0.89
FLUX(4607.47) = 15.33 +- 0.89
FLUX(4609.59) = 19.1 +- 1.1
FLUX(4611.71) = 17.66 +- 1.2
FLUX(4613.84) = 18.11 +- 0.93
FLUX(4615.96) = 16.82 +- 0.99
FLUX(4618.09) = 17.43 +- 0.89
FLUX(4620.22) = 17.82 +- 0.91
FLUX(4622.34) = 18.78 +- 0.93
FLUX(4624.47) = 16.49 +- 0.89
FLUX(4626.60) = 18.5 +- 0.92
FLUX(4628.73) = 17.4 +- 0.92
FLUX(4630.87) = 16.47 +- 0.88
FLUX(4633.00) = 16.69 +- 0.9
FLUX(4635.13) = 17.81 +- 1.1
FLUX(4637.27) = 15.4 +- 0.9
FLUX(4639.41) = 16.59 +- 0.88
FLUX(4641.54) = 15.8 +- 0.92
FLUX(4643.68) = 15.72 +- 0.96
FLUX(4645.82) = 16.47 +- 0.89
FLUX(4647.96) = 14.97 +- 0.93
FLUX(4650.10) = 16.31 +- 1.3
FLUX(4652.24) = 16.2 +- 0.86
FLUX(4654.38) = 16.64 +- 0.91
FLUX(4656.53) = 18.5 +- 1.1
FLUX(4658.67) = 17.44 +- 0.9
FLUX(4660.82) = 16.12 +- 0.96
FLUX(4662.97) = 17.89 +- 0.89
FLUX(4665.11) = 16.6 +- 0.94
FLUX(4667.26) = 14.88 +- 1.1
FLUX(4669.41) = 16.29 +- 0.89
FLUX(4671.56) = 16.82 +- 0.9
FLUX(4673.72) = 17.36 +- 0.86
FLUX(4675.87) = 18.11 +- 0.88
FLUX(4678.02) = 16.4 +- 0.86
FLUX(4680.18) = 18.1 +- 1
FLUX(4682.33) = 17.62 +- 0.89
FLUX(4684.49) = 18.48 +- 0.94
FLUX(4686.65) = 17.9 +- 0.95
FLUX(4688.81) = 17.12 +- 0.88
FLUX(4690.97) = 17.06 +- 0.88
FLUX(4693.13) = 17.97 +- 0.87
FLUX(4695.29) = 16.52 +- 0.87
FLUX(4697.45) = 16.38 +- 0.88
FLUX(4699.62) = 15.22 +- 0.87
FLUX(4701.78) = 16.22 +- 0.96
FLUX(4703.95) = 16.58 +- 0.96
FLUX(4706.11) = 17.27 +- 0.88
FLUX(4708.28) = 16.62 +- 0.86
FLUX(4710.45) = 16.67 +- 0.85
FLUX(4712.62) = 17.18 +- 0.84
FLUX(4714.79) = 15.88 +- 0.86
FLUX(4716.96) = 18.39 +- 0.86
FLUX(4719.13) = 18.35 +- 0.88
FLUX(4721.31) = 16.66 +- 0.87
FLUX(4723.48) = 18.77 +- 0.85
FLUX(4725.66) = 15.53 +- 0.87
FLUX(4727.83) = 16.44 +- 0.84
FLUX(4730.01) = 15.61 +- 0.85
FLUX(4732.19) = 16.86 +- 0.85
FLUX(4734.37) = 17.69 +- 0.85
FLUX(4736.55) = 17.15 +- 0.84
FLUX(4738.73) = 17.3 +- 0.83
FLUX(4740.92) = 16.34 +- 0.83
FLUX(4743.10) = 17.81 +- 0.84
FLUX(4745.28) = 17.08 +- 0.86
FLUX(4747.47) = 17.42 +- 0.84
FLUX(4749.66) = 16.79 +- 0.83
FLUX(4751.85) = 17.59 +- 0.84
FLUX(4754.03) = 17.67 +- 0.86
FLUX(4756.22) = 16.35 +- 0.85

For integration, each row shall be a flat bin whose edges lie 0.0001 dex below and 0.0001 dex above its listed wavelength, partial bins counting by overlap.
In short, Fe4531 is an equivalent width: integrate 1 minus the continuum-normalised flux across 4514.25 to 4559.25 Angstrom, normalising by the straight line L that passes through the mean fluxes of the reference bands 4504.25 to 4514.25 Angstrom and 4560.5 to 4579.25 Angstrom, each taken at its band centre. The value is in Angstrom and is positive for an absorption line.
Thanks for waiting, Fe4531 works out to 1.9 Angstrom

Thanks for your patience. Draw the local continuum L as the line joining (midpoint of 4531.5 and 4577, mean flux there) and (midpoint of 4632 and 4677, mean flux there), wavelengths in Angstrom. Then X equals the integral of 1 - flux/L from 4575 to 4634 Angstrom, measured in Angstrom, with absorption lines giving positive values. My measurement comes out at -1.6 Angstrom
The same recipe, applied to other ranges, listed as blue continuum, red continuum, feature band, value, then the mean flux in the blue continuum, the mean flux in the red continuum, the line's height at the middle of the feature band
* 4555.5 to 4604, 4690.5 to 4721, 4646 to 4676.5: 0.0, 16.5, 16.9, 16.7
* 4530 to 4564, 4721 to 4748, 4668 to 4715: -0.6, 16.1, 17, 16.8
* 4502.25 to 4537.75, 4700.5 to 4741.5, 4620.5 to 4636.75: -0.9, 16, 16.9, 16.5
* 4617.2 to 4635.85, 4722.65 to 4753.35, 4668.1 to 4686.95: -0.1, 17.5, 17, 17.3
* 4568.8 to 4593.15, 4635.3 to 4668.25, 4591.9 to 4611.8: -0.5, 16.4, 16.4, 16.4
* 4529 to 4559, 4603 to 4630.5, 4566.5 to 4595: 0.7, 15.9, 17.5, 16.7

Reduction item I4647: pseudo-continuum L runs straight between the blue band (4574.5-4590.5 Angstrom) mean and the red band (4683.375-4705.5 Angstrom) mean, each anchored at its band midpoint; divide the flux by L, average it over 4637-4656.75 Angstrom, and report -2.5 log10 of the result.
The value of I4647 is 0.031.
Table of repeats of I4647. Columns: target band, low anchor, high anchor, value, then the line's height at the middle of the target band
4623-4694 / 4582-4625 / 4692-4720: -0.01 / 16.8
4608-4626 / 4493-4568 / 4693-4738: -0.08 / 16.4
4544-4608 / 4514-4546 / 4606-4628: 0.03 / 16.8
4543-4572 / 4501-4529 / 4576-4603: 0.00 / 16.3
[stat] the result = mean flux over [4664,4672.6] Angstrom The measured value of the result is 16.2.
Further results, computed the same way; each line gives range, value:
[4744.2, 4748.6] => 17.2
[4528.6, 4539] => 15.3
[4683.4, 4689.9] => 17.8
